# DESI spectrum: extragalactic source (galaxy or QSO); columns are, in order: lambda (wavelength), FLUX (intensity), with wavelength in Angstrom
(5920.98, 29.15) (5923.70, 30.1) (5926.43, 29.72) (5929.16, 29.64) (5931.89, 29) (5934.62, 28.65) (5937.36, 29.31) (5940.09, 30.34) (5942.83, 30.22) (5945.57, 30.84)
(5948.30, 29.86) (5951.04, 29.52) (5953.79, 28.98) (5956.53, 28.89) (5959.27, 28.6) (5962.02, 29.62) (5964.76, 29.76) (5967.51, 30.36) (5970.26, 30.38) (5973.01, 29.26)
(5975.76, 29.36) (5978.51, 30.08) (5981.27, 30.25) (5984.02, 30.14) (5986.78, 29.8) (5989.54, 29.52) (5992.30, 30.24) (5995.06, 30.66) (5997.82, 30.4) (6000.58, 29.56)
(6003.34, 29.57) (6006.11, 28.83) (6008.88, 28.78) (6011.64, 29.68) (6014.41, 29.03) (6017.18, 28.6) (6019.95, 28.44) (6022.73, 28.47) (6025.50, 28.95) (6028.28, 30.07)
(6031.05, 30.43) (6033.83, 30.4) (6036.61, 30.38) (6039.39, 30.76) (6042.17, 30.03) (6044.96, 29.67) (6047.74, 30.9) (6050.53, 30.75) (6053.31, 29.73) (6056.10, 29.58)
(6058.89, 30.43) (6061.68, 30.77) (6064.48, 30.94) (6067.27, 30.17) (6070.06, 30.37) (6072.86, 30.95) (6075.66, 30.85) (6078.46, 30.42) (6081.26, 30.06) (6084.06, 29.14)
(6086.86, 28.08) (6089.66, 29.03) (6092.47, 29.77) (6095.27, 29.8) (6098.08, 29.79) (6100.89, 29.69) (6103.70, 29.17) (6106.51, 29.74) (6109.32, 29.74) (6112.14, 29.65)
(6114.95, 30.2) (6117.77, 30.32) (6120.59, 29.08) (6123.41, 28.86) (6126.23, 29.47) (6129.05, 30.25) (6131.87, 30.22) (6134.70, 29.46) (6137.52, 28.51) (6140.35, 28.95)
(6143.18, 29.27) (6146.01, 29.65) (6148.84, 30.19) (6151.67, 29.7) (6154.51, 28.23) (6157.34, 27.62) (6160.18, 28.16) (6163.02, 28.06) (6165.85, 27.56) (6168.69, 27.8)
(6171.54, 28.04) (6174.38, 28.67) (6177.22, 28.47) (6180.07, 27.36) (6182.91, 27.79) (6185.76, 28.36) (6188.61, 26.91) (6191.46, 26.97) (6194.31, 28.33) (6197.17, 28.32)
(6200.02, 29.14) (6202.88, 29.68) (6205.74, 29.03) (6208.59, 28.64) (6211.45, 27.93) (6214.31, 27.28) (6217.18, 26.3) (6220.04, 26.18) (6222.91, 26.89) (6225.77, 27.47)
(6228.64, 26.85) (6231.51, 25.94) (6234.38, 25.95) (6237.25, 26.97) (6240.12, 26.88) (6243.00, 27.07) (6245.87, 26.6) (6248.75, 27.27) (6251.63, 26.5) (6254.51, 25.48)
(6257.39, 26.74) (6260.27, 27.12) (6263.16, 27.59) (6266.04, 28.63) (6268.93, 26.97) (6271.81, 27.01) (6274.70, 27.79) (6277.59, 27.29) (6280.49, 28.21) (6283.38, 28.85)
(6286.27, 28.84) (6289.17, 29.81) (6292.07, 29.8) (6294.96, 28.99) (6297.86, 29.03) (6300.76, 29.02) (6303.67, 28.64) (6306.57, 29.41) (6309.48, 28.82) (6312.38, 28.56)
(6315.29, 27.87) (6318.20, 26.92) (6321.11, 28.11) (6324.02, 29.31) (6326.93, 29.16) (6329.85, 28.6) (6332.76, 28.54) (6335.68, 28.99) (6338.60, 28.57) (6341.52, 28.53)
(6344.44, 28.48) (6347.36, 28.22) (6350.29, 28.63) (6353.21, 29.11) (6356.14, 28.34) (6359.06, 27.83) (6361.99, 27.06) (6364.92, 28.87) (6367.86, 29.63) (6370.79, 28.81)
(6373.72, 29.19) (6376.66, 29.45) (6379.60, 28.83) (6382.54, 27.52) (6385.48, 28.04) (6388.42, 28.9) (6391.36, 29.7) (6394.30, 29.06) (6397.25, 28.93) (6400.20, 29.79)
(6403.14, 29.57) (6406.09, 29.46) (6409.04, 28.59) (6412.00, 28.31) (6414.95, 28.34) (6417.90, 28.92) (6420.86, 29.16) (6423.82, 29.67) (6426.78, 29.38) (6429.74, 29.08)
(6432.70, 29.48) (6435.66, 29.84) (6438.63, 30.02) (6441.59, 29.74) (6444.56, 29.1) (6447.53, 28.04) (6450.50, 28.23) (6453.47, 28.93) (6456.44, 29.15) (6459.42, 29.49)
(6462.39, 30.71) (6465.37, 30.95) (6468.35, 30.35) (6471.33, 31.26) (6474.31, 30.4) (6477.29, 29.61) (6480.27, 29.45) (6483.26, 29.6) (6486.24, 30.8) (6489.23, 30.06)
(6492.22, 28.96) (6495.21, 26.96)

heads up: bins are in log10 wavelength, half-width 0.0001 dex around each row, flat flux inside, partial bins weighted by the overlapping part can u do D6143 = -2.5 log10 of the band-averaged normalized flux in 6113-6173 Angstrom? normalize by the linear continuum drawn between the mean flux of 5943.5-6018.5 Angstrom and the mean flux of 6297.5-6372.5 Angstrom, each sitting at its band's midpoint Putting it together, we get 0.00 mag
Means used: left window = 29.7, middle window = 29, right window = 28.6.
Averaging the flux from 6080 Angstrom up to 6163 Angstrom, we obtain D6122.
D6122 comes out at 29.3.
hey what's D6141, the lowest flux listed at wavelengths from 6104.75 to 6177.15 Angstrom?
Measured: 27.56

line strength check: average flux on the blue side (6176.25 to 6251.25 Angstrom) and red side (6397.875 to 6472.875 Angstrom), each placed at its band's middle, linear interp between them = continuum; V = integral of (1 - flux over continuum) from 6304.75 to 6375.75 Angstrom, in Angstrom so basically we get 0.0 Angstrom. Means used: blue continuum 27.5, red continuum 29.4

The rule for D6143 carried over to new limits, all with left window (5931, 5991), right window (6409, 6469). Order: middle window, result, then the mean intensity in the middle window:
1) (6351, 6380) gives 0.02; 28.7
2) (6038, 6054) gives -0.03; 30.3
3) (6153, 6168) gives 0.06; 27.9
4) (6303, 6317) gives 0.03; 28.6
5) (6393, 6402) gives 0.00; 29.3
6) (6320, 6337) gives 0.02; 28.8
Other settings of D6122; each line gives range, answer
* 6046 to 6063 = 30.4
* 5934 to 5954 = 29.8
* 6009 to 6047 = 29.6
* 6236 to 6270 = 27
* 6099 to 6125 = 29.6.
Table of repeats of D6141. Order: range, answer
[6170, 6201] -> 26.91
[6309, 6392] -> 26.92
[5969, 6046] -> 28.44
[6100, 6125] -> 28.86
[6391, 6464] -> 28.04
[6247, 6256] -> 25.48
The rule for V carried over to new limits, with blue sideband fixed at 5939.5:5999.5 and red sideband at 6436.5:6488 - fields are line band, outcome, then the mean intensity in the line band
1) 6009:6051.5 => 0.2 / 29.7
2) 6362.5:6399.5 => 1.1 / 28.9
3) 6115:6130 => 0.1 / 29.6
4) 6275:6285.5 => 0.6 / 28.1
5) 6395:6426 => 0.7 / 29.1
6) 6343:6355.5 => 0.5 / 28.6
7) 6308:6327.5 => 0.9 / 28.4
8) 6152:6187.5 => 2.1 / 28.1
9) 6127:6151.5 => 0.2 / 29.6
